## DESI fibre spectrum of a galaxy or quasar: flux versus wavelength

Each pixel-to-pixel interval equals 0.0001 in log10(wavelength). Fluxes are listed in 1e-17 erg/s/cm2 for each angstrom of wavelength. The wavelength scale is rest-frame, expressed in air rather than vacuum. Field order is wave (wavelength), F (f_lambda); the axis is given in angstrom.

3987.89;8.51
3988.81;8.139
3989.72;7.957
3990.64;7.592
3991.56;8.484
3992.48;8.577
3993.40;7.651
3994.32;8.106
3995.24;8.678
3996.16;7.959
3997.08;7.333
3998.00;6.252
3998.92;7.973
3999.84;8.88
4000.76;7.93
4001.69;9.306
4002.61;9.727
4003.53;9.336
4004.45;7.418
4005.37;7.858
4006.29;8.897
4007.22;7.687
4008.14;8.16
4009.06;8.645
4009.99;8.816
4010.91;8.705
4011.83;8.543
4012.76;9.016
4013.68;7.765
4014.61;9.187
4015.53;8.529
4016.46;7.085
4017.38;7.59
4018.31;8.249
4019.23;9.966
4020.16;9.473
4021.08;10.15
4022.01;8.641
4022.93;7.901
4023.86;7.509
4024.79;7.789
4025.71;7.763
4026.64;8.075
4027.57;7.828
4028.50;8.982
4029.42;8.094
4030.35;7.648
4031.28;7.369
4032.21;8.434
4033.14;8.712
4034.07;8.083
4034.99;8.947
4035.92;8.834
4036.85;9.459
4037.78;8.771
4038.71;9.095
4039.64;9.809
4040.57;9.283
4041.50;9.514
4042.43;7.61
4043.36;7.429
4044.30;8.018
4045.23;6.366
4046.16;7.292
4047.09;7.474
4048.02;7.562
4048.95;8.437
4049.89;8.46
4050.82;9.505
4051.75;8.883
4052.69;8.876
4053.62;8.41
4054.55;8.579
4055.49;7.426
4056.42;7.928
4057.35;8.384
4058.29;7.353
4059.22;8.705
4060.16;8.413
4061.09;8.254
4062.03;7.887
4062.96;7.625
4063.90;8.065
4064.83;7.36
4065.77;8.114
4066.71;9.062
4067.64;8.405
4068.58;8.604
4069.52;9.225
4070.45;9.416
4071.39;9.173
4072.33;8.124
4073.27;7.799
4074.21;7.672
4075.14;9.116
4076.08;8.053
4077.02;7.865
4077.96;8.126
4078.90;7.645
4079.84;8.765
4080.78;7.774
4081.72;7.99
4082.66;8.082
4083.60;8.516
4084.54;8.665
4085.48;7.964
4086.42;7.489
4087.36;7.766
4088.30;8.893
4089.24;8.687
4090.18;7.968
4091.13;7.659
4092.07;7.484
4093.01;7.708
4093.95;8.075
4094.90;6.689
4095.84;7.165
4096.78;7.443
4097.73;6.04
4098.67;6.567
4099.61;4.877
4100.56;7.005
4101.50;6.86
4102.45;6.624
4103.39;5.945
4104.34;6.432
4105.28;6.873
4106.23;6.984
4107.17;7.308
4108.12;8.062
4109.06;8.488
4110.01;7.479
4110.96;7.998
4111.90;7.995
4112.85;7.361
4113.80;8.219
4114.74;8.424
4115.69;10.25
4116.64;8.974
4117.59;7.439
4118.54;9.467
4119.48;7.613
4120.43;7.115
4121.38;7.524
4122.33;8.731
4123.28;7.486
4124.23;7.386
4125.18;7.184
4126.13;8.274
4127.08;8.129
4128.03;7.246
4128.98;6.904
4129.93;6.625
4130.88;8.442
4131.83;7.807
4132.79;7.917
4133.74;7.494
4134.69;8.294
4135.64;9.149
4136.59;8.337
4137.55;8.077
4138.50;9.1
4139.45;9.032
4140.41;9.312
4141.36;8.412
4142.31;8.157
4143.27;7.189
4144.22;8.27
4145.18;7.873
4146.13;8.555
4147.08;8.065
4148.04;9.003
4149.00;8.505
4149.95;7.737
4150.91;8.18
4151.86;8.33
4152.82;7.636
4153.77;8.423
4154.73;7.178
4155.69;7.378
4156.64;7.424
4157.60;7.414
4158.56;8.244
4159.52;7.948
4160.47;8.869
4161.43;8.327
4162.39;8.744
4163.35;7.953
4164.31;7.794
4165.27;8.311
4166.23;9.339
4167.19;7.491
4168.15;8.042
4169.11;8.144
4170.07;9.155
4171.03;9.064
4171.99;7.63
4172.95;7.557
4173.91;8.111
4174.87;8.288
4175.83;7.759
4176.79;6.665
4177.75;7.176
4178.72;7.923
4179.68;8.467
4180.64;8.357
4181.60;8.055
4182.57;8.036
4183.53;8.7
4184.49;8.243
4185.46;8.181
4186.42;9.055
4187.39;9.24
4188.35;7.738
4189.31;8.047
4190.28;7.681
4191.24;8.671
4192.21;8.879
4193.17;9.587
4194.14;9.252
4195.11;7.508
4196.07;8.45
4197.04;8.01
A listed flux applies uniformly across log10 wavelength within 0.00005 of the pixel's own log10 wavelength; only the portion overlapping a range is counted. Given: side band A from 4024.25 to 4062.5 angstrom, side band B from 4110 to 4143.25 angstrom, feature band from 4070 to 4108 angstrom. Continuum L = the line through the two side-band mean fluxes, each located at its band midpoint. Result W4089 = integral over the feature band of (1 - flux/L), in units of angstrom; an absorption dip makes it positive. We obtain 2.54 angstrom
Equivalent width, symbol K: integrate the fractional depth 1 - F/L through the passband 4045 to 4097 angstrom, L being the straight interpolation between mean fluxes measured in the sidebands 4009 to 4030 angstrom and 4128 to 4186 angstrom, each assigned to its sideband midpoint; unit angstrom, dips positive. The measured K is 1.2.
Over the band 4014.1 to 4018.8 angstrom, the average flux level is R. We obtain 8.14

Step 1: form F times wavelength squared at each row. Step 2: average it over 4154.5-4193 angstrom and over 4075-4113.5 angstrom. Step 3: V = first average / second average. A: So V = 1.12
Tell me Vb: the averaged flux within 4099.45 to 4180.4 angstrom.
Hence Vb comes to 7.93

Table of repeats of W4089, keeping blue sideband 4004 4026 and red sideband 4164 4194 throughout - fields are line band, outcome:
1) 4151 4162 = 0.4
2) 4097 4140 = 3.2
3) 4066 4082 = -0.1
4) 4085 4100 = 1.6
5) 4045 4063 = 0.5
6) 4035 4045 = -0.4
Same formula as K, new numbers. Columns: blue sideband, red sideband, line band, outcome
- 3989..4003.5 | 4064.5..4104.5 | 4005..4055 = -2.2 angstrom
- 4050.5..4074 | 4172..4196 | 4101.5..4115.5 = 1.4 angstrom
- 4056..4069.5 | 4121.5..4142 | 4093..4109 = 2.4 angstrom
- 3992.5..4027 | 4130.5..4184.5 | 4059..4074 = -0.2 angstrom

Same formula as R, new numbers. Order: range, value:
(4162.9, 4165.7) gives 8.01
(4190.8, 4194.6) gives 9.09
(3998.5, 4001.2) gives 8.27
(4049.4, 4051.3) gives 8.97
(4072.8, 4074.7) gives 7.78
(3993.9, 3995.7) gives 8.4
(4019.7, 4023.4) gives 9.05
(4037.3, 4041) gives 9.24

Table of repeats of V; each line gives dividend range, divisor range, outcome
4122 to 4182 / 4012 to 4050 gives 1.03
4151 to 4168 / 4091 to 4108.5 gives 1.20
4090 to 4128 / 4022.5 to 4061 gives 0.94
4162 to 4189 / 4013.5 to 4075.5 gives 1.04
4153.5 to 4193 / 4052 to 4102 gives 1.07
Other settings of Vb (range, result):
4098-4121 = 7.51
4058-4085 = 8.28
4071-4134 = 7.73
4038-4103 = 8.01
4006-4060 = 8.37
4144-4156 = 8.09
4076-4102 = 7.63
